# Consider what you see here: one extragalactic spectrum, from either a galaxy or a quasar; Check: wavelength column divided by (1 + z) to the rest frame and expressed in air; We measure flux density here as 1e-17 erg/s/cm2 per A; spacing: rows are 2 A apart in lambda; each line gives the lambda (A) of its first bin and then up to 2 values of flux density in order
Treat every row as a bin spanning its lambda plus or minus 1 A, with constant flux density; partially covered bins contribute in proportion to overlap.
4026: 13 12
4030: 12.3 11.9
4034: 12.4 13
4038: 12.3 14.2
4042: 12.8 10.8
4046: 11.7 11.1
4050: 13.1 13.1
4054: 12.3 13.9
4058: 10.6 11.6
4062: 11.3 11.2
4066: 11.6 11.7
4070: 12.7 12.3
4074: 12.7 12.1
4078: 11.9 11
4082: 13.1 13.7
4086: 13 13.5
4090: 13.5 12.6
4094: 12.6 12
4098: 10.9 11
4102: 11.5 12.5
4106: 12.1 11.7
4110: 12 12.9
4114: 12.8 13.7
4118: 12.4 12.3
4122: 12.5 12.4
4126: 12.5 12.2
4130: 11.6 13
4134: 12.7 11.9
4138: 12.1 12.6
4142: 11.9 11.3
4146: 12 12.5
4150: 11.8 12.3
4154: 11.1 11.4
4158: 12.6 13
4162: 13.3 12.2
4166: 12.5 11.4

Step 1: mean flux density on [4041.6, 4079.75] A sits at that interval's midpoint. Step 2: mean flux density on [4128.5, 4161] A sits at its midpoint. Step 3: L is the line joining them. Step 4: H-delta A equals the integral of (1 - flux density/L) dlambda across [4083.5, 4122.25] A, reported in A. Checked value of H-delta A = -1.3 A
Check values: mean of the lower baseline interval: 12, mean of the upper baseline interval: 12.1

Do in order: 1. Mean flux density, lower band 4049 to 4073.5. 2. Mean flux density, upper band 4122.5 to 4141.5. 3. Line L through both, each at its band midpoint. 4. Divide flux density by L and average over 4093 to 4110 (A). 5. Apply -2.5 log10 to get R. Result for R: 0.04 mag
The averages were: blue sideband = 12.1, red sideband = 12.3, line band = 11.8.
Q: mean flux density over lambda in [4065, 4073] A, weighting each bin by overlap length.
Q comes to 12.1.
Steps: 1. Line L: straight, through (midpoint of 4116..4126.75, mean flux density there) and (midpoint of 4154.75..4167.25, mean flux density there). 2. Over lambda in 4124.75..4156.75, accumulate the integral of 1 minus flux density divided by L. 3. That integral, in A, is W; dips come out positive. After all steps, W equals 1.10 A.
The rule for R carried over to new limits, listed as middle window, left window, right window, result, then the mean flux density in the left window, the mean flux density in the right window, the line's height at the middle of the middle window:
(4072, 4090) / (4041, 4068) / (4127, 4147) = -0.059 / 11.9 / 12.1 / 12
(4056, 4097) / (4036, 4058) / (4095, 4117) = 0.000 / 12.5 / 12.1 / 12.3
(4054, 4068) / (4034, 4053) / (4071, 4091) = 0.073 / 12.5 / 12.7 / 12.6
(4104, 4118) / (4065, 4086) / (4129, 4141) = -0.018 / 12.3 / 12.3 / 12.3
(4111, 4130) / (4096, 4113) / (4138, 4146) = -0.061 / 11.8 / 12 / 11.9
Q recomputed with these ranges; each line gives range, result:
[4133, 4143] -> 12.2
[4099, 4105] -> 11.7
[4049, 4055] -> 12.8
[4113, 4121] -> 12.8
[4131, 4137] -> 12.5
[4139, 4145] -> 11.9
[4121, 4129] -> 12.4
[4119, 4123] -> 12.4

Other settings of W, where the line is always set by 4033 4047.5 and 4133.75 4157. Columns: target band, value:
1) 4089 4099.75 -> -0.05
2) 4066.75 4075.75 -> -0.03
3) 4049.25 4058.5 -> -0.26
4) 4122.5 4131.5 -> -0.16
